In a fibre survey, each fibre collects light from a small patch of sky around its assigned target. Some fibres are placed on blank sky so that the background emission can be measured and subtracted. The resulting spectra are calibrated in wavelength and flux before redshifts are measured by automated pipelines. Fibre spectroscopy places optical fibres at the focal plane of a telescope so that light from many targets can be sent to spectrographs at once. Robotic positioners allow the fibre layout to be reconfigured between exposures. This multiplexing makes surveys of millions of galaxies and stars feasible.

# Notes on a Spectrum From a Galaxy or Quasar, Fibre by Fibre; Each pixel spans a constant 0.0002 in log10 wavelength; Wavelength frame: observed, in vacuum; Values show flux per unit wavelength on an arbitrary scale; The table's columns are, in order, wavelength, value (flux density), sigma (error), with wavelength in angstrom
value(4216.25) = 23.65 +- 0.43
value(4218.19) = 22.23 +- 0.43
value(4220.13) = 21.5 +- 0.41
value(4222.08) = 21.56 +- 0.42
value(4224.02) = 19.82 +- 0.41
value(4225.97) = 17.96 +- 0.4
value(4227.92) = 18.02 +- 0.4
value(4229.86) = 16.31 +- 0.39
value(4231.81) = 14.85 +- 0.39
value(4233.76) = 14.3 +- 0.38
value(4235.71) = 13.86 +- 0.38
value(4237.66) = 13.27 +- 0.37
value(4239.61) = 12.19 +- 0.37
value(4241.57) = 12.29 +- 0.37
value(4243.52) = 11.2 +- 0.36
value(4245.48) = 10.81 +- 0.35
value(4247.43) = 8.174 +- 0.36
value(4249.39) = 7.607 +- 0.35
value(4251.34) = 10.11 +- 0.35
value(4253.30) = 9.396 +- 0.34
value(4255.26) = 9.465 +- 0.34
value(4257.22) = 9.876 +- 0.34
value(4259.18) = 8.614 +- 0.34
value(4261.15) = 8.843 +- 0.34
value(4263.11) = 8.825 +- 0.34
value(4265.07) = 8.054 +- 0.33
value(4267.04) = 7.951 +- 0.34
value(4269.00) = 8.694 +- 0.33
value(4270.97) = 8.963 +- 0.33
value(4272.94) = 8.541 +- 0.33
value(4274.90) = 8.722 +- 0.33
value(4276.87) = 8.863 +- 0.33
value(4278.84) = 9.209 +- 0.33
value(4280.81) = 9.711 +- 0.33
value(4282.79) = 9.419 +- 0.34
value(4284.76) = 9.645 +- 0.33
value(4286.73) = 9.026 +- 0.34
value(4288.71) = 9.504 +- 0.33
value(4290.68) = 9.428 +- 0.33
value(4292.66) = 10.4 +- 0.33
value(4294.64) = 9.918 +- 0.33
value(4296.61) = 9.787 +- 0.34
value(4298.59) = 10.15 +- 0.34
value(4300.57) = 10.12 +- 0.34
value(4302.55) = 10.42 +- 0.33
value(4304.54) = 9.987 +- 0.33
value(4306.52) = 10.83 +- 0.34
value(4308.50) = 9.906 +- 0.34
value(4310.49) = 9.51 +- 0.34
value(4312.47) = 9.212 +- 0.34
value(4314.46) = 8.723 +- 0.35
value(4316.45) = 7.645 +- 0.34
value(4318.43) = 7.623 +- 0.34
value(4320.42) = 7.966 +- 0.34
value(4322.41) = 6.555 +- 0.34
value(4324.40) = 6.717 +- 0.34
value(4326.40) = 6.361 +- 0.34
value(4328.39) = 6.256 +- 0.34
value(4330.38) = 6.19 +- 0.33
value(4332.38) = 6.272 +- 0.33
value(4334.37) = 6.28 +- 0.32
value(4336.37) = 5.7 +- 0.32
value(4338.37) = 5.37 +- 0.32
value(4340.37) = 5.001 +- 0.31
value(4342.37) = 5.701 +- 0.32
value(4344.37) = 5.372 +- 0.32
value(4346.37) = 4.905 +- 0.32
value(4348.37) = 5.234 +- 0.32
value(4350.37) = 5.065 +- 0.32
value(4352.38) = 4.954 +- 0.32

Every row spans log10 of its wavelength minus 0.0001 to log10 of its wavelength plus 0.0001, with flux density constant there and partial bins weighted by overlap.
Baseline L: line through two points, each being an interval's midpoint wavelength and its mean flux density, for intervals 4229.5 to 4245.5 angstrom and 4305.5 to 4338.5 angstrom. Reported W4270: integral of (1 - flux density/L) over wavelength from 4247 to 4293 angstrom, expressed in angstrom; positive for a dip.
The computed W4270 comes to 8.0 angstrom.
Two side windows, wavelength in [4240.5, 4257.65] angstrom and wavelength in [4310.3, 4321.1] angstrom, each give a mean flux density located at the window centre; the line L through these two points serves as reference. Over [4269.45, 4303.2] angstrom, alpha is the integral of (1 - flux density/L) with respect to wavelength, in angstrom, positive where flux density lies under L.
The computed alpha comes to -1.7 angstrom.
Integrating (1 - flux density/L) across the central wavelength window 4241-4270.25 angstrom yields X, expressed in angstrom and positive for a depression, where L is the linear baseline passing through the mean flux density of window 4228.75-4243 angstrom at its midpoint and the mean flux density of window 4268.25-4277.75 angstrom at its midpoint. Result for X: 4.80 angstrom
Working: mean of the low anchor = 13.8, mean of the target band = 9.28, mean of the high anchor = 8.76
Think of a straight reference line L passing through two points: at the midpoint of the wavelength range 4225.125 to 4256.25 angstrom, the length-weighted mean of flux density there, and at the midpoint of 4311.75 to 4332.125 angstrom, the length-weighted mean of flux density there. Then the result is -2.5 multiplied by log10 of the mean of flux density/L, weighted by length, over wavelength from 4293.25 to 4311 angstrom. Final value -0.18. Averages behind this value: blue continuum 12.5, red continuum 7.26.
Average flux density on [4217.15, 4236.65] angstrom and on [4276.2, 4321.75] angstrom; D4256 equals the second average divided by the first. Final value 0.52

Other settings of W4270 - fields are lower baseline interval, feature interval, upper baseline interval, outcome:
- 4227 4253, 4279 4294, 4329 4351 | -0.56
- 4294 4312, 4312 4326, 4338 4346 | 0.81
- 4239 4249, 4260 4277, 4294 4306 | 2.99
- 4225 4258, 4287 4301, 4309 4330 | -1.01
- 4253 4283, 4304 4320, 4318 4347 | -4.72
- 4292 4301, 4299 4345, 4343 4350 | 0.37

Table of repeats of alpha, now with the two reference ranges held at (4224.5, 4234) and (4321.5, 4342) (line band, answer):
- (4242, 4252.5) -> 3.6 angstrom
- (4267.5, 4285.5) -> 4.1 angstrom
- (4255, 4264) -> 2.9 angstrom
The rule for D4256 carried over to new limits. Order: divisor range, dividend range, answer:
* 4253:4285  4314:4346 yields 0.72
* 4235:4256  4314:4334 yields 0.65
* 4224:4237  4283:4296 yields 0.60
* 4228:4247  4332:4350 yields 0.41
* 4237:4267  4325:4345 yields 0.60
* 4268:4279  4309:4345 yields 0.78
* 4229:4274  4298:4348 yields 0.71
